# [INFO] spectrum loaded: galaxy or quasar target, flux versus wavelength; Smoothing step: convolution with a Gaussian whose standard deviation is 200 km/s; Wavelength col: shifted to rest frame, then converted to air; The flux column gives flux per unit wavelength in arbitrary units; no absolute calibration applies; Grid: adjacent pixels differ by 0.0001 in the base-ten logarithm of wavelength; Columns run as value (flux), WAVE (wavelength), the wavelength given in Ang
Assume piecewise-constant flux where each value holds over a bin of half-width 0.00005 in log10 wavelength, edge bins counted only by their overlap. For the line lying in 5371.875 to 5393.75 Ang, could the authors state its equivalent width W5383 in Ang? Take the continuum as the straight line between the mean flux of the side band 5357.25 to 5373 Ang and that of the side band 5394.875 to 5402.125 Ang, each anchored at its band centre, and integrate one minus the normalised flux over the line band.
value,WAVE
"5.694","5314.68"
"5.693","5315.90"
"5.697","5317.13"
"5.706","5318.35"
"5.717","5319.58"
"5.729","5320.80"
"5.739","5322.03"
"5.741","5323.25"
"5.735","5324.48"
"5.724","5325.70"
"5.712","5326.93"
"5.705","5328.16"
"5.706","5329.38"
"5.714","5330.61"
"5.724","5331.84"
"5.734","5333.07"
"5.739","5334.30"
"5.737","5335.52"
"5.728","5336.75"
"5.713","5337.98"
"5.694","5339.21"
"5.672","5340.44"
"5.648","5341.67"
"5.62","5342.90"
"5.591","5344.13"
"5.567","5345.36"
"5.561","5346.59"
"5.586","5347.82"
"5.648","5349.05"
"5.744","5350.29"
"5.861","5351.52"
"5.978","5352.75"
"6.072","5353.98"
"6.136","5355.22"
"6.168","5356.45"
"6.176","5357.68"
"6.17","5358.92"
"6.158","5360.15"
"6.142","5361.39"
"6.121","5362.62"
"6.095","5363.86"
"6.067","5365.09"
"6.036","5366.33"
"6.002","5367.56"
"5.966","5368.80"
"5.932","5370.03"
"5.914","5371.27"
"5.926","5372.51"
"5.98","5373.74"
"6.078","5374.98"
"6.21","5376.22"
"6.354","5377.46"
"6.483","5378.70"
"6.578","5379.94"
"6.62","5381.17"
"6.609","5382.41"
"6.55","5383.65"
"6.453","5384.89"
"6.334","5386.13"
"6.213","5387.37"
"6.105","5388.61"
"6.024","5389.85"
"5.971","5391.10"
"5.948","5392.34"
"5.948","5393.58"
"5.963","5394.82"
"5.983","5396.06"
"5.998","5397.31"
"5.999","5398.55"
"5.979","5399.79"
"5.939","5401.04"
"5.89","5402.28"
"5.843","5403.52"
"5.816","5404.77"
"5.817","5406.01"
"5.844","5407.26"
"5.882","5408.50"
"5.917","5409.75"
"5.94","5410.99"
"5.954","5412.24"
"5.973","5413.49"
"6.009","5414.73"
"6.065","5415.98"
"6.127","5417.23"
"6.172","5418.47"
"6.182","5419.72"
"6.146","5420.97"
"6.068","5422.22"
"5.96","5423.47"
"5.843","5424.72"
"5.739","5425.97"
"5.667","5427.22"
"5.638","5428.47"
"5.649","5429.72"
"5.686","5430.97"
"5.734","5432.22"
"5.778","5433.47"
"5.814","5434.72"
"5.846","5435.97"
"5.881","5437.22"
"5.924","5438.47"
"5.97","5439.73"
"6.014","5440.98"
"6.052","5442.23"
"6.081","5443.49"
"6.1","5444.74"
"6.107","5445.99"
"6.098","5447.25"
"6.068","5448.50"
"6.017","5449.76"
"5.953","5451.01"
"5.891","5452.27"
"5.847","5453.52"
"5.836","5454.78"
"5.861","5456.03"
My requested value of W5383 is -0.9 Ang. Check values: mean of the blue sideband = 6.05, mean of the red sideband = 5.97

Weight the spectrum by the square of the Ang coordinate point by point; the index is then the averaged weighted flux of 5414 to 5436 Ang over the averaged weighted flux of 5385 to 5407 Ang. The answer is 0.99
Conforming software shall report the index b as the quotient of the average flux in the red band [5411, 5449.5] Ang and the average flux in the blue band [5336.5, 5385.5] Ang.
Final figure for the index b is 1.0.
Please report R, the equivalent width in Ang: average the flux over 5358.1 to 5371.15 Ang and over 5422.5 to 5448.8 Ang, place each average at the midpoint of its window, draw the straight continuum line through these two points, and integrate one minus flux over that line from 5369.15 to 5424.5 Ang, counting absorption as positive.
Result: -0.9 Ang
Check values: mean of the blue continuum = 6.06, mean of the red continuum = 5.89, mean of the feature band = 6.08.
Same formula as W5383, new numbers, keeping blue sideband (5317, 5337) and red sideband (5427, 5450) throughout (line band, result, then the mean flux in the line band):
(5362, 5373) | -0.4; 6.01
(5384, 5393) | -0.5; 6.16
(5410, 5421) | -0.4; 6.06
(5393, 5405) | -0.2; 5.94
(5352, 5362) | -0.6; 6.12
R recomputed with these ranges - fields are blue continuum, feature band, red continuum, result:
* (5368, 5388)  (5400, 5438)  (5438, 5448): 1.4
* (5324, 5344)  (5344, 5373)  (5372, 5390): 0.4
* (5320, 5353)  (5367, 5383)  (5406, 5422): -1.0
